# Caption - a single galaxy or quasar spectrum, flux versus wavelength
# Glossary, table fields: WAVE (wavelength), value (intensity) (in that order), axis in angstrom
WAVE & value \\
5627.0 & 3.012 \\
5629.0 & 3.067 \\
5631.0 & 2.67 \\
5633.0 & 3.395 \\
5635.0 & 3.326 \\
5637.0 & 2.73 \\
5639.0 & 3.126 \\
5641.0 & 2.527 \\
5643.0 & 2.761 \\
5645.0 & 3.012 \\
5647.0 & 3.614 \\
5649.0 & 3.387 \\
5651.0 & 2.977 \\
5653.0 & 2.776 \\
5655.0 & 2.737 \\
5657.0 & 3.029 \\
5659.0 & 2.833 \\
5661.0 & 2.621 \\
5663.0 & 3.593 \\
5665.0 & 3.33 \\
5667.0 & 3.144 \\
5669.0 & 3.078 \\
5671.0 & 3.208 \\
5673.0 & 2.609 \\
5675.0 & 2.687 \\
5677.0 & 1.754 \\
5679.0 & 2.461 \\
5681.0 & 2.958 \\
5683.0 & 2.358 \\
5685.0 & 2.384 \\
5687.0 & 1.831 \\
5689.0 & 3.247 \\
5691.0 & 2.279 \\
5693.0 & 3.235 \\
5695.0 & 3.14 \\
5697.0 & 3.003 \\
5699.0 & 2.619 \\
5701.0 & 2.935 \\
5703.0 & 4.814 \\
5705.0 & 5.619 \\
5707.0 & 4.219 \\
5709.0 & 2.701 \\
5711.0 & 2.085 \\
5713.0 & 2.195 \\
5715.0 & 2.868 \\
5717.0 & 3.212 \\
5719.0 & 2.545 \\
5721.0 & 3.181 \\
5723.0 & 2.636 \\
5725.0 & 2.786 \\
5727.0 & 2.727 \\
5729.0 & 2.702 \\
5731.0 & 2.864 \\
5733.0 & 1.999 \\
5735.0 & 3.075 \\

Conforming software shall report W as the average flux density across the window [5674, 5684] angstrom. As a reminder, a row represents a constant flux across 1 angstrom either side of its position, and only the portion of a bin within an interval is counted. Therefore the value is 2.44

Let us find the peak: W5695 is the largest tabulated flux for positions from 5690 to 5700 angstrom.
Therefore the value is 3.235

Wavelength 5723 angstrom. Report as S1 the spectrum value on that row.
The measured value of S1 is 2.636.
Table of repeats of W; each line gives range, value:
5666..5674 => 3.01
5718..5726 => 2.79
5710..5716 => 2.38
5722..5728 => 2.72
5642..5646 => 2.89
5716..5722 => 2.98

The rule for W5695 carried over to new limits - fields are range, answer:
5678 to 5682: 2.958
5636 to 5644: 3.126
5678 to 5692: 3.247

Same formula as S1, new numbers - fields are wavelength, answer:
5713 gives 2.195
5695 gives 3.14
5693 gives 3.235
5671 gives 3.208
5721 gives 3.181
